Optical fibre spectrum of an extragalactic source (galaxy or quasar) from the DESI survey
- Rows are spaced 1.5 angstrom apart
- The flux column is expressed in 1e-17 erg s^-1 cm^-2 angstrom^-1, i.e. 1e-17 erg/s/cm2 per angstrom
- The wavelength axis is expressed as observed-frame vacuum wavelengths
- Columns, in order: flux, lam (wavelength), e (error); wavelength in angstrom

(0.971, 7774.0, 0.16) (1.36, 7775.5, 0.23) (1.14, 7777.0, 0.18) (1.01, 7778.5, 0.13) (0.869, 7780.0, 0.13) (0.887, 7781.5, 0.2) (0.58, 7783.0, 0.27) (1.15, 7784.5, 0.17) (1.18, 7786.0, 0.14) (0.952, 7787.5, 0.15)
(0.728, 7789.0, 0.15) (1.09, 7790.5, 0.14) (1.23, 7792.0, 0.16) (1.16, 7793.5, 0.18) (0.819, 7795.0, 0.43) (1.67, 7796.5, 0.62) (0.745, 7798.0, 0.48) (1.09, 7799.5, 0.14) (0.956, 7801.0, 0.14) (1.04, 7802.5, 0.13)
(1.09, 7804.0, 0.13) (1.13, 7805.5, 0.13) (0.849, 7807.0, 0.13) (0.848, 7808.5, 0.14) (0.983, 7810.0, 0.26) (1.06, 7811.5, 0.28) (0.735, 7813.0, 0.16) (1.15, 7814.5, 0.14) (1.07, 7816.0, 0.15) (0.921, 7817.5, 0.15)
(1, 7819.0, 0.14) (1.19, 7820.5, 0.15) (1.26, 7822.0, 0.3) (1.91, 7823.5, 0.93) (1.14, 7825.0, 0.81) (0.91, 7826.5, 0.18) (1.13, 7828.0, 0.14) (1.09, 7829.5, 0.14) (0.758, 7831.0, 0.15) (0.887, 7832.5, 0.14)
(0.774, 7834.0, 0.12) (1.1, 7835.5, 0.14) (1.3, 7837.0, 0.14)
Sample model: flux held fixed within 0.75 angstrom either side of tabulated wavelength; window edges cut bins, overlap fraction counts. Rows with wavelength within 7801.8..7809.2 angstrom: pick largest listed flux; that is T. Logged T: 1.13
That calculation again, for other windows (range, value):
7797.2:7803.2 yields 1.09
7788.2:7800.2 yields 1.67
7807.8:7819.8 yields 1.15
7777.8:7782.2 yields 1.01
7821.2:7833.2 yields 1.91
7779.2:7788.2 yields 1.18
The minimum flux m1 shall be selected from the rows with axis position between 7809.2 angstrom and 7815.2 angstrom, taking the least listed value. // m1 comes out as 0.735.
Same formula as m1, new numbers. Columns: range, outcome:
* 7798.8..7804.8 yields 0.956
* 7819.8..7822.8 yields 1.19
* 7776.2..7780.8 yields 0.869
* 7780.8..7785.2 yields 0.58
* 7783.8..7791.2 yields 0.728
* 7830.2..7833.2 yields 0.758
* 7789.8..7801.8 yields 0.745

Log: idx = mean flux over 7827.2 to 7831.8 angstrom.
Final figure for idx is 0.991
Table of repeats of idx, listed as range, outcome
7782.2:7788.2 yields 0.965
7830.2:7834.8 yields 0.813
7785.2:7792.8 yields 1.04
